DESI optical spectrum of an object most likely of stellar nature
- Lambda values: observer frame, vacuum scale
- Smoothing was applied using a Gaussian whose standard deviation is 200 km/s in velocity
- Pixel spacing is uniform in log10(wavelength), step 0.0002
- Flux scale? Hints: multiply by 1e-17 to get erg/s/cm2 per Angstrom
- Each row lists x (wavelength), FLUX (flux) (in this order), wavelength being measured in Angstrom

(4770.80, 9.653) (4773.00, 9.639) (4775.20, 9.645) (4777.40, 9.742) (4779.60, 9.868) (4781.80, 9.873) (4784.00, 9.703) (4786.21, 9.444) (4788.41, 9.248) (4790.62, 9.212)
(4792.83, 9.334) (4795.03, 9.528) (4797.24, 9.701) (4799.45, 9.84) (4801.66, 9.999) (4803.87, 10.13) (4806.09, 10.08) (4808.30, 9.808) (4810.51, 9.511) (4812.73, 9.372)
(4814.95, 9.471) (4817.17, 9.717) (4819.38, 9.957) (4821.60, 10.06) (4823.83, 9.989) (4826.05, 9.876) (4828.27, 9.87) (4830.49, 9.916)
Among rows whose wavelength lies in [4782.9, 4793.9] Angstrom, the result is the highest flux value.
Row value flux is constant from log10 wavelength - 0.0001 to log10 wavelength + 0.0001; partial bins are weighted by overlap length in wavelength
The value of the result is 9.703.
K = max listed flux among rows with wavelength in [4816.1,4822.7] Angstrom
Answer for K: 10.06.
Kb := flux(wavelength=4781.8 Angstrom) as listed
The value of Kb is 9.873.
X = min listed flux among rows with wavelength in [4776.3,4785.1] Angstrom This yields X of 9.703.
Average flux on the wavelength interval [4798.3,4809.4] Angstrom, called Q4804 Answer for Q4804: 9.97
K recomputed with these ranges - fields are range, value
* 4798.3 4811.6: 10.13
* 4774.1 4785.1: 9.873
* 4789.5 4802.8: 9.999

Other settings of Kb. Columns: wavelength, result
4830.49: 9.916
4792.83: 9.334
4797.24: 9.701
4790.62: 9.212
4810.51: 9.511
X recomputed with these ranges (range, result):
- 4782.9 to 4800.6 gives 9.212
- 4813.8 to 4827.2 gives 9.471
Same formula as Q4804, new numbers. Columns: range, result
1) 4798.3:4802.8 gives 9.92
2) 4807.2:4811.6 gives 9.67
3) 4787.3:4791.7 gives 9.23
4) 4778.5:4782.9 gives 9.88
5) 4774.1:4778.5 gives 9.69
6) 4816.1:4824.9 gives 9.93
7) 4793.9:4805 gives 9.84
